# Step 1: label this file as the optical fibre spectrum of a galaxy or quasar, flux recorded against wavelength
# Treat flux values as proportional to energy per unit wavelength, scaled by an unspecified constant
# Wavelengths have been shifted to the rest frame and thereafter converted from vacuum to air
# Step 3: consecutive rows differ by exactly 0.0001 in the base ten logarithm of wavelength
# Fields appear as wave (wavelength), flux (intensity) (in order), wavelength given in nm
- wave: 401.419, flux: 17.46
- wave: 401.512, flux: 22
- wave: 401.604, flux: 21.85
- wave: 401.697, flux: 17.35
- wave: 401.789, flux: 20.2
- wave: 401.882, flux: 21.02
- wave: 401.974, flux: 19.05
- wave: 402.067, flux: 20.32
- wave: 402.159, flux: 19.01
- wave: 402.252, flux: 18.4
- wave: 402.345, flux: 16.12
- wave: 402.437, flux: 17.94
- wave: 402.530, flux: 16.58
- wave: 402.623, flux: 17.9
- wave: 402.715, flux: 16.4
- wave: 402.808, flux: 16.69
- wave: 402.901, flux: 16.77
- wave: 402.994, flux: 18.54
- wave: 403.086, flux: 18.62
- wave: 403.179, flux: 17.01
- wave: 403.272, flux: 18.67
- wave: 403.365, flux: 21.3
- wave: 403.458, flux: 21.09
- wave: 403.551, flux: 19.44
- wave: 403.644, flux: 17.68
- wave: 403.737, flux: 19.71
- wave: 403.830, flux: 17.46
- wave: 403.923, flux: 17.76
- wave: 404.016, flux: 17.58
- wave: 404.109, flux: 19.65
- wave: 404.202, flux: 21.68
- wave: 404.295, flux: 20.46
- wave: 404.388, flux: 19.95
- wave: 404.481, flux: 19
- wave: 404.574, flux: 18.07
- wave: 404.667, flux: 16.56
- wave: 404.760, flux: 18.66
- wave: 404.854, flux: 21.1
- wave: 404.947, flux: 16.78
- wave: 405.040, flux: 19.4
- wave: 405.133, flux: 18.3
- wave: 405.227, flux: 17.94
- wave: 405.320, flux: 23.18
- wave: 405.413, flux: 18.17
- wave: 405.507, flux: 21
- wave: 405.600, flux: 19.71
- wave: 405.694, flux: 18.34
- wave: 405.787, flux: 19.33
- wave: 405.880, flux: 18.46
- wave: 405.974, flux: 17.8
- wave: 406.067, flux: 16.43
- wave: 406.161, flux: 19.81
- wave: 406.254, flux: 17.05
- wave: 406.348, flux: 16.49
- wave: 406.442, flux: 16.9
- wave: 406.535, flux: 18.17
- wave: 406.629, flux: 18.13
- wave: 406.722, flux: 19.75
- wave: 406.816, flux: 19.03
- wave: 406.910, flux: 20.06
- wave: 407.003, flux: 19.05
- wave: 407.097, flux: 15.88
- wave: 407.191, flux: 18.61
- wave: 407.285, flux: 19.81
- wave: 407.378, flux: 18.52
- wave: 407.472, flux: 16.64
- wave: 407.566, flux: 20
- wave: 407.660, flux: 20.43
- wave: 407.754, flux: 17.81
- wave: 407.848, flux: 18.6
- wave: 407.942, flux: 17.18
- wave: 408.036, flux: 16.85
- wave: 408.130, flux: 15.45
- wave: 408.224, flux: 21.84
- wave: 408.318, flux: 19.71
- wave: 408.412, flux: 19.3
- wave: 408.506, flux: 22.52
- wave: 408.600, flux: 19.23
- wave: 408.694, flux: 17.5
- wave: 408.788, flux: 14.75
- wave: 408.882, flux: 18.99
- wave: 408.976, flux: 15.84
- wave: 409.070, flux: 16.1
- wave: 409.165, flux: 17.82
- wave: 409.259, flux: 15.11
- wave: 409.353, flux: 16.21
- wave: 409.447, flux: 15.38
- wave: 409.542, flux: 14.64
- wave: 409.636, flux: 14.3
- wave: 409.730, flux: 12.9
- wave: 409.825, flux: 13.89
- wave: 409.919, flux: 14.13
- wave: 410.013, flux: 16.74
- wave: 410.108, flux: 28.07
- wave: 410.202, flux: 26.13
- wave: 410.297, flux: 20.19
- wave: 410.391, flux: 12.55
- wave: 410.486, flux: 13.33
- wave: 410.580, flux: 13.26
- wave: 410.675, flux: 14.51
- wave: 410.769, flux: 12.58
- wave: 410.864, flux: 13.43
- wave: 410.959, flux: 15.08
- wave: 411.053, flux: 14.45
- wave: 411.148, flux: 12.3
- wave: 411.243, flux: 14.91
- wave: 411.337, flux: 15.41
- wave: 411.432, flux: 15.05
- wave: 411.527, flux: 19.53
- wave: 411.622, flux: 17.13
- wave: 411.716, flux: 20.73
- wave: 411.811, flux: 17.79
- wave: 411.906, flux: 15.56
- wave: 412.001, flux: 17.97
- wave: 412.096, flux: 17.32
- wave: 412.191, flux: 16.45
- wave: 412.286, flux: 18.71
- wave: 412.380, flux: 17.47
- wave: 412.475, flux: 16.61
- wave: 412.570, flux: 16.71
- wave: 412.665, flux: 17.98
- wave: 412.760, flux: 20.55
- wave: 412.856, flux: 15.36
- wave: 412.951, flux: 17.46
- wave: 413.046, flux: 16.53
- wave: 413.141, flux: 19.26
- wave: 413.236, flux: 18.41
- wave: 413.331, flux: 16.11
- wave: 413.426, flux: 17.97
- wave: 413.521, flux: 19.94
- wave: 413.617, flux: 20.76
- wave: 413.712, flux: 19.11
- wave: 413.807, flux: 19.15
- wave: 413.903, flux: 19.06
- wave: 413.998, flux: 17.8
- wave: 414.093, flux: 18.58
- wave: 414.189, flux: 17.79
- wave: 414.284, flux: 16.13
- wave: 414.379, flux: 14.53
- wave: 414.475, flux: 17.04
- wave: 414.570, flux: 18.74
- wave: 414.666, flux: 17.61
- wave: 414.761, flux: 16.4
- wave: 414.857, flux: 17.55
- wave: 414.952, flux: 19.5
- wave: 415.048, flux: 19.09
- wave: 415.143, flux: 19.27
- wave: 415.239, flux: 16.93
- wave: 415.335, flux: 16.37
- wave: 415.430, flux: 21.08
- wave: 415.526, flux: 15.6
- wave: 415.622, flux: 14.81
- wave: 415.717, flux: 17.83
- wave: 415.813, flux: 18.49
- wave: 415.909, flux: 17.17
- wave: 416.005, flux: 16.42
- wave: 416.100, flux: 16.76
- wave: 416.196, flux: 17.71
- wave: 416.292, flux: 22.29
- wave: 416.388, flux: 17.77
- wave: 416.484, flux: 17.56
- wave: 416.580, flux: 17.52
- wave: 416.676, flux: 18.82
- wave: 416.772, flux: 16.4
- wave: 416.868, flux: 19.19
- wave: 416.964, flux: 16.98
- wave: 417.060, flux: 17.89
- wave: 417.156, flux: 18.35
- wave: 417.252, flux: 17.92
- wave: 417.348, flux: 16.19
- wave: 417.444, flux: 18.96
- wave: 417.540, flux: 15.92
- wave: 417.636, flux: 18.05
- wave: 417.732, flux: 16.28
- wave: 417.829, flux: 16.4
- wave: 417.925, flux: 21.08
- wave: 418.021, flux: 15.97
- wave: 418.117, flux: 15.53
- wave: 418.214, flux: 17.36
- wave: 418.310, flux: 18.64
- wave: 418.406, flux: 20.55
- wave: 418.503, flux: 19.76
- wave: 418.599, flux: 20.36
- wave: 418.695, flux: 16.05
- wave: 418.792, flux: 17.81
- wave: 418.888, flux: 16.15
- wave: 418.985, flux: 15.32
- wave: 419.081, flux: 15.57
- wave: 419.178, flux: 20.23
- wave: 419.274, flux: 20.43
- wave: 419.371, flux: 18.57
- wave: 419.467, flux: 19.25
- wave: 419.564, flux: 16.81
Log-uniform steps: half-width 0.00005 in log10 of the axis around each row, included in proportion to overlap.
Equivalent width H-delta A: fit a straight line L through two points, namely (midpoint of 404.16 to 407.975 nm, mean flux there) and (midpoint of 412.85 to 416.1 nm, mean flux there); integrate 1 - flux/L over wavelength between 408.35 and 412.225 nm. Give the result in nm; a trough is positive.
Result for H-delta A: 0.36 nm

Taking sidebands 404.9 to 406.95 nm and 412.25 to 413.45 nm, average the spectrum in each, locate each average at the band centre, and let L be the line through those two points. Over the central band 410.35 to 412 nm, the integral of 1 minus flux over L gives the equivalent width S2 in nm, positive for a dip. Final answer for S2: 0.24 nm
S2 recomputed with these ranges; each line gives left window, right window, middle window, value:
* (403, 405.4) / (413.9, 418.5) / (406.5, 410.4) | 0.124 nm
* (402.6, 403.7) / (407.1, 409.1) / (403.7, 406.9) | -0.073 nm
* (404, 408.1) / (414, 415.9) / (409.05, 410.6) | 0.138 nm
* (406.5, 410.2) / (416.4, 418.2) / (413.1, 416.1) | -0.041 nm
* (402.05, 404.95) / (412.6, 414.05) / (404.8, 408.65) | -0.057 nm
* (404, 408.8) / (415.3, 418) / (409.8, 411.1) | 0.141 nm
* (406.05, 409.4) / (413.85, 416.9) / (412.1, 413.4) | 0.026 nm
